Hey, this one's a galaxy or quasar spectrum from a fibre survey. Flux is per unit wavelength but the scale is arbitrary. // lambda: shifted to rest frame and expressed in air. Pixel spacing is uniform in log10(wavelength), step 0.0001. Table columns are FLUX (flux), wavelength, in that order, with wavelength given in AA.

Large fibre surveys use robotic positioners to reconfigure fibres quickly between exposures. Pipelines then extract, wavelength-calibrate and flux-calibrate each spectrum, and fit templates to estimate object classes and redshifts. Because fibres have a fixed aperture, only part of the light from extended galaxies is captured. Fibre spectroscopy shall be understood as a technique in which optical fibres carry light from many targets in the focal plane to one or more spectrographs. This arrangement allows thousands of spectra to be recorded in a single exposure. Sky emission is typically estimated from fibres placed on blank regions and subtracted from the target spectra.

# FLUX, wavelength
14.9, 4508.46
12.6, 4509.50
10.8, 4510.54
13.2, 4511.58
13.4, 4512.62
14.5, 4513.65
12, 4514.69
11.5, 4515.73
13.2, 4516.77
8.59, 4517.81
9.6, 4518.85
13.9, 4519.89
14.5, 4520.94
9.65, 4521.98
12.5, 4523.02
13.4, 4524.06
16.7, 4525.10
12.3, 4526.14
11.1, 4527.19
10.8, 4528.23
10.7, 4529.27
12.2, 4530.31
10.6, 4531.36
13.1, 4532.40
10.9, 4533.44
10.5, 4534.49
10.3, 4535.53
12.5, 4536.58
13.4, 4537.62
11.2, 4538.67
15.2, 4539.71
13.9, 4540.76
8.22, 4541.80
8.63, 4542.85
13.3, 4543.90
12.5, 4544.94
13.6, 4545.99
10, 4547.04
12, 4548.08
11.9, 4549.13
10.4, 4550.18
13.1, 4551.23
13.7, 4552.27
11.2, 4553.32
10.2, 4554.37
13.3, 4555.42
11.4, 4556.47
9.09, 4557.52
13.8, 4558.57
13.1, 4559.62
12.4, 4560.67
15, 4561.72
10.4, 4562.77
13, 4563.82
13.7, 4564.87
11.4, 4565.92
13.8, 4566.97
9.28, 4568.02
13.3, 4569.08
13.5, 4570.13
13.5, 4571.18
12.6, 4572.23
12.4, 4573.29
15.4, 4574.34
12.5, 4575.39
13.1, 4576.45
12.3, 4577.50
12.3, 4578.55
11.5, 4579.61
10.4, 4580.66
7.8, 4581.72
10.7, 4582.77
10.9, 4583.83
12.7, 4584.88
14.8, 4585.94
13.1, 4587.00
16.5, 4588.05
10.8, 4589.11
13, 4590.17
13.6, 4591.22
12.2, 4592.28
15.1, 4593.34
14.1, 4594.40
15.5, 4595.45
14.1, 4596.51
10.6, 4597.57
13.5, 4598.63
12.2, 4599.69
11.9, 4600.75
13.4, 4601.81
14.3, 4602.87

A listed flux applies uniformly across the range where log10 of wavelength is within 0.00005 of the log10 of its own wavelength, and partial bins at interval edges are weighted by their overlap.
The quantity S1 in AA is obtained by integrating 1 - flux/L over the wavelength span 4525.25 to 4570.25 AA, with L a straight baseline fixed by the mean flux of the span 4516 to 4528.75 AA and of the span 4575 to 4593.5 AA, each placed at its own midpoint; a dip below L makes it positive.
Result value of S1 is 1.0 AA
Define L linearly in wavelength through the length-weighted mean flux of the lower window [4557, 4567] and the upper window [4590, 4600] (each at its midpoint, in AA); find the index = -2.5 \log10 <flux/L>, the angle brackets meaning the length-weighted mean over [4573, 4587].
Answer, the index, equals 0.08 mag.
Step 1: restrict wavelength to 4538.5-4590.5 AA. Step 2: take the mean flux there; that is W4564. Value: 12.2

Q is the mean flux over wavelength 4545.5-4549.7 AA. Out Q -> 11.8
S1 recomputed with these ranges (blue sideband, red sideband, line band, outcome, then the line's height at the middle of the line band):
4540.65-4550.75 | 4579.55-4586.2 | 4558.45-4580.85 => -3.0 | 11.2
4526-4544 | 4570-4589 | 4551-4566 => -0.4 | 12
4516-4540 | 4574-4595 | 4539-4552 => 0.3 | 12.2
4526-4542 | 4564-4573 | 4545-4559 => 0.4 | 12.2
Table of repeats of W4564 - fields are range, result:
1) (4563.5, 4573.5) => 12.6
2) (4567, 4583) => 12.1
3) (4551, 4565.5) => 12.4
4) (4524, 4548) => 11.9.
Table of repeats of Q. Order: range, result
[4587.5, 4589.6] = 13.7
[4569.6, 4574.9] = 13.5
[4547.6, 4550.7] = 11.4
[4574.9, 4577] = 12.8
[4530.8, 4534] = 11.5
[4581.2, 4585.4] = 10.5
